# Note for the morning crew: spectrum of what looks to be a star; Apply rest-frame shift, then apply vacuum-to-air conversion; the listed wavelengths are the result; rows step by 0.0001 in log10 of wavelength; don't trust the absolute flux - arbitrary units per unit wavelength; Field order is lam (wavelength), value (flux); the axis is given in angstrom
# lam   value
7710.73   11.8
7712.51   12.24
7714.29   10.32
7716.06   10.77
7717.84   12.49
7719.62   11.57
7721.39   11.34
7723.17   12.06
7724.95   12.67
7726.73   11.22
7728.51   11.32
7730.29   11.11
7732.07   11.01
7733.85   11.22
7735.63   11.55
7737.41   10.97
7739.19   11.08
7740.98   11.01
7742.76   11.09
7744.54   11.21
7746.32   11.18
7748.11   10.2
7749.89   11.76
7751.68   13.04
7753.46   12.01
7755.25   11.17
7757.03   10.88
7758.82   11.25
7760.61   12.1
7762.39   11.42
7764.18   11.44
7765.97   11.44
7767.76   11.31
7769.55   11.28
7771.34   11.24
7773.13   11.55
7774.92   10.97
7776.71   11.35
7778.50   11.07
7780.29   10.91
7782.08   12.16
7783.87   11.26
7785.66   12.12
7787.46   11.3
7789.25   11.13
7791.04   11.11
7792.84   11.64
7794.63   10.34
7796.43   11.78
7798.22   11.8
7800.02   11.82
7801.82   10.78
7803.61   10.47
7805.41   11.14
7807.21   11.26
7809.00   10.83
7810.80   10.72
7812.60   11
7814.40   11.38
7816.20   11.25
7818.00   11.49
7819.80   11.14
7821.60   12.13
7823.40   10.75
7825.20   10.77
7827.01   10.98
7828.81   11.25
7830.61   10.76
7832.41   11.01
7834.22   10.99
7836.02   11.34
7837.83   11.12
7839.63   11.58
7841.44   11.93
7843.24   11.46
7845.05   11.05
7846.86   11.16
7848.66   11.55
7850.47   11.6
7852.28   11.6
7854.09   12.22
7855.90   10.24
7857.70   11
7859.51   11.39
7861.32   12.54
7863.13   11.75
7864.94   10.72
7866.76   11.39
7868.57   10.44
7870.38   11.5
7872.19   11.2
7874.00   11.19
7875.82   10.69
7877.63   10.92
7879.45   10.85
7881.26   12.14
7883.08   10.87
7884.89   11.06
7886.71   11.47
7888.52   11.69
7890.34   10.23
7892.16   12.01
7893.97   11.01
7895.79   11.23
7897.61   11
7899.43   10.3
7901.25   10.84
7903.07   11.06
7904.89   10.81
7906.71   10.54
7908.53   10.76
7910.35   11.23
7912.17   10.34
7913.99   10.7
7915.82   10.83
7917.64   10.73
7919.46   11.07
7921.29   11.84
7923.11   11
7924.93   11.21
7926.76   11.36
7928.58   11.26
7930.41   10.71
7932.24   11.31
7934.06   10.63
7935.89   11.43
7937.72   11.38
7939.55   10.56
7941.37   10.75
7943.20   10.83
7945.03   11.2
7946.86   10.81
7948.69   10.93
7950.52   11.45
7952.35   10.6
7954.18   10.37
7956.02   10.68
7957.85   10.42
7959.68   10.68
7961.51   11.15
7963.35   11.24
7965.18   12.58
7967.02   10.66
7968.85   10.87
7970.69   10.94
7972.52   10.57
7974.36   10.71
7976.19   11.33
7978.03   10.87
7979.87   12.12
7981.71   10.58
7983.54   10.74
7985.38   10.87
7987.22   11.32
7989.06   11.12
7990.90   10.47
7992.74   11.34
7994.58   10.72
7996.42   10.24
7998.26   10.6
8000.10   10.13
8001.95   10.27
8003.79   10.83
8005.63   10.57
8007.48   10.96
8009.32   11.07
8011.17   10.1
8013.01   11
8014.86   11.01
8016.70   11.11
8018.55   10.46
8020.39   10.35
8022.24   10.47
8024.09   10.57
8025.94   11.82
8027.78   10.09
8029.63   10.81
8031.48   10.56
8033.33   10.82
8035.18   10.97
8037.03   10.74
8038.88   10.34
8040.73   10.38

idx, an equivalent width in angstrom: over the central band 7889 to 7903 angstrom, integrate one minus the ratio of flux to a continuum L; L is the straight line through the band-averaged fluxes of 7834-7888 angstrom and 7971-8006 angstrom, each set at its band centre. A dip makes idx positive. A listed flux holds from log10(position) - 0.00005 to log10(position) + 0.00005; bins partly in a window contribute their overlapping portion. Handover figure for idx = 0.2 angstrom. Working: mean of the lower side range 11.3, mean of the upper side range 10.8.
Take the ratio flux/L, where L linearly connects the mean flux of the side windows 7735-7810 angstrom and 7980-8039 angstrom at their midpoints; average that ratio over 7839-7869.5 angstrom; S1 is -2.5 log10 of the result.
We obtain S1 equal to -0.03 mag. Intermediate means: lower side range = 11.3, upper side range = 10.7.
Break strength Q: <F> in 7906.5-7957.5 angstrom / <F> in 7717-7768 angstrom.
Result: 1.0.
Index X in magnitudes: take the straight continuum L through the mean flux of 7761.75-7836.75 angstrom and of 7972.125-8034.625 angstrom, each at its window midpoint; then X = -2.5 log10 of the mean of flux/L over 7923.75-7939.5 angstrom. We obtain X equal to -0.02 mag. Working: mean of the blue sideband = 11.2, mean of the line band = 11.1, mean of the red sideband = 10.8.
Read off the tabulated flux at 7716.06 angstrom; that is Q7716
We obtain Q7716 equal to 10.77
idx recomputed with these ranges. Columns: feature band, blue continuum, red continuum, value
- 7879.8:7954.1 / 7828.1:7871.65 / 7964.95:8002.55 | 0.52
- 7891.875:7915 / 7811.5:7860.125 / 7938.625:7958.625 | 0.20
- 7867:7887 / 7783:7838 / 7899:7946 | -0.12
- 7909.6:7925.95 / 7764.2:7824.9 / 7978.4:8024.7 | -0.04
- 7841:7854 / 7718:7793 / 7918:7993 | -0.33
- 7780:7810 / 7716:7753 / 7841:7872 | 0.31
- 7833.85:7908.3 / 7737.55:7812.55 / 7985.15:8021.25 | -1.01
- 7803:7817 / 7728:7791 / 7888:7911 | 0.24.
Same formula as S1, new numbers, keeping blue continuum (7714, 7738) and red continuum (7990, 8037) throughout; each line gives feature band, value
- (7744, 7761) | -0.01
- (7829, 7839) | 0.01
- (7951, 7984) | -0.01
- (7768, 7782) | 0.00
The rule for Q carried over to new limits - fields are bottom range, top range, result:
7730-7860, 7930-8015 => 0.96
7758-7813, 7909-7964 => 0.97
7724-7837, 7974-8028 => 0.96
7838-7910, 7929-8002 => 0.97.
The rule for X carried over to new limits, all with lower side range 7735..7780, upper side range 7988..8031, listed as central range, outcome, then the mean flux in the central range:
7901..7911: 0.01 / 10.9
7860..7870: -0.03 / 11.4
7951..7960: 0.03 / 10.6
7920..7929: -0.04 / 11.3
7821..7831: 0.01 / 11.1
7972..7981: -0.03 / 11.1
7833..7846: -0.02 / 11.3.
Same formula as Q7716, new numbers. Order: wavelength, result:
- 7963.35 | 11.24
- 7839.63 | 11.58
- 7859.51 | 11.39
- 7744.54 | 11.21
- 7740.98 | 11.01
